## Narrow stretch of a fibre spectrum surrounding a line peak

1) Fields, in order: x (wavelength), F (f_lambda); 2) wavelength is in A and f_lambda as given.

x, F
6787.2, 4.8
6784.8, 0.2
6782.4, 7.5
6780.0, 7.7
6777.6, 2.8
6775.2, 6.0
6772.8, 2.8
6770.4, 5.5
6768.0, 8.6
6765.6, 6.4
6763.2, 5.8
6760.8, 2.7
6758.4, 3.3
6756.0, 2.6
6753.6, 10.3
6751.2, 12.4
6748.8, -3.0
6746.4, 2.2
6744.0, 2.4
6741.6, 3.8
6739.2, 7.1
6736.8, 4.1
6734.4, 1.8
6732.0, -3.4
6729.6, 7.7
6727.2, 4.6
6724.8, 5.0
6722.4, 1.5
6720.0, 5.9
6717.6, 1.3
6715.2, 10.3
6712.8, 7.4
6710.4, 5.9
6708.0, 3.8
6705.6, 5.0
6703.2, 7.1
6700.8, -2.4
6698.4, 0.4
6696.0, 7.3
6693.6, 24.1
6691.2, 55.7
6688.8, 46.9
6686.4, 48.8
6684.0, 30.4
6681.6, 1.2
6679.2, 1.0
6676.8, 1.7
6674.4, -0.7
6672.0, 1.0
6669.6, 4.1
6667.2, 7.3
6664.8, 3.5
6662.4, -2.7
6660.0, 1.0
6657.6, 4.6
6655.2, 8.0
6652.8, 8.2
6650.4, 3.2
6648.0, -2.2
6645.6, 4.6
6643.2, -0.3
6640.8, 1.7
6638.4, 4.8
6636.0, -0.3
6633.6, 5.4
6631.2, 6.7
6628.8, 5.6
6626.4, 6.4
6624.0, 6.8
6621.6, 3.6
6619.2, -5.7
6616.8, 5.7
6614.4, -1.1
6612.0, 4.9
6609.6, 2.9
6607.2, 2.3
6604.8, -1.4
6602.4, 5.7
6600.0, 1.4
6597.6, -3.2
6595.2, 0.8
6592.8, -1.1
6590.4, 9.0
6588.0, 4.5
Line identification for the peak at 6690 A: [O II] 3727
